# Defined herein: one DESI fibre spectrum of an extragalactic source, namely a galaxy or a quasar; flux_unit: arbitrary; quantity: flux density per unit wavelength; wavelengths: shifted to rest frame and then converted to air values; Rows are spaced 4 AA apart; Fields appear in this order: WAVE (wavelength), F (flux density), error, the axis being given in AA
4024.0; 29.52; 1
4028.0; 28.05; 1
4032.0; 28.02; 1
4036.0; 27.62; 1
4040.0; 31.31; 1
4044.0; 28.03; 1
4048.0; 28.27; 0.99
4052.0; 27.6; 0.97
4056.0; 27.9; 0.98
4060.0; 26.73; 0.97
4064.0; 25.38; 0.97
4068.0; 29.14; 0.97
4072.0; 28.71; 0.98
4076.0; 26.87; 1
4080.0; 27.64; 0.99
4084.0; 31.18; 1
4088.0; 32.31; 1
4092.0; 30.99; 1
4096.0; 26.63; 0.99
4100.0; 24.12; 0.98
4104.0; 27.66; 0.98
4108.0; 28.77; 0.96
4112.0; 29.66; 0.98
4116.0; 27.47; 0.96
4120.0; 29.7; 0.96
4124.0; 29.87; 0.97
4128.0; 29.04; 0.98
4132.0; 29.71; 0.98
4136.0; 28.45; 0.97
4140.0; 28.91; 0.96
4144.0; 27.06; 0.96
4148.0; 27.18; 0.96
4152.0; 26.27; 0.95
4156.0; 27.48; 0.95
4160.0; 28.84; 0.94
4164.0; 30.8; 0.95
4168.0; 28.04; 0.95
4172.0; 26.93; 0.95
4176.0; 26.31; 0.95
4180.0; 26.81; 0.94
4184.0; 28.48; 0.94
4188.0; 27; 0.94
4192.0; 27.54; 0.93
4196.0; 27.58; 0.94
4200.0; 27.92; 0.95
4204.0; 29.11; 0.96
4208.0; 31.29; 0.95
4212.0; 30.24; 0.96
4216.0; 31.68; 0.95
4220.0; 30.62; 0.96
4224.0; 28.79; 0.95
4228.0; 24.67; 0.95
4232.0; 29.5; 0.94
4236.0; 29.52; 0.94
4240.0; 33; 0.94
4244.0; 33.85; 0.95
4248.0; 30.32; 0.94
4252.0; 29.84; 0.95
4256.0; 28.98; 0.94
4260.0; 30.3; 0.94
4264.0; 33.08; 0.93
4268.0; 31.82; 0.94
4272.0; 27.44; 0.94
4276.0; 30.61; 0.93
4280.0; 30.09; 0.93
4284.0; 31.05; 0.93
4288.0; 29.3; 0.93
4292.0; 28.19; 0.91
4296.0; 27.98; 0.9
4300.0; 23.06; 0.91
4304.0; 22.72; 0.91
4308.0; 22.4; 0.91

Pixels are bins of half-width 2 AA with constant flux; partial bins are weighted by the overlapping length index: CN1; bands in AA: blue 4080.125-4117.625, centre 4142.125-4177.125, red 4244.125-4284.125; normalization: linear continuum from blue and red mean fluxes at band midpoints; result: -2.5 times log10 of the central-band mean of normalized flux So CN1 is 0.06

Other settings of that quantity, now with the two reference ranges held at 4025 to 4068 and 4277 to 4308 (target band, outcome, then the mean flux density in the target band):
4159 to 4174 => -0.04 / 28.6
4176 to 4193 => 0.01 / 27.3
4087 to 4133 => -0.04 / 28.7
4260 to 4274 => -0.13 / 30.7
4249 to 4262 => -0.09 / 29.8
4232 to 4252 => -0.14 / 31.3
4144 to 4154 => 0.04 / 26.8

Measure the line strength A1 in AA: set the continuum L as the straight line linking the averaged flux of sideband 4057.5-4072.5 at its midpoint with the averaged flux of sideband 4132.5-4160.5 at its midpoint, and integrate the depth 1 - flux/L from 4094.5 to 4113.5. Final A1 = 0.2 AA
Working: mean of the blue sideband 27.4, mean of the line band 27.3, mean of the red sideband 27.8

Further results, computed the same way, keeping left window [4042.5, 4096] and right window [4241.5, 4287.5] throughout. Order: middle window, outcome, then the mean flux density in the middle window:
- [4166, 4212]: 2.77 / 28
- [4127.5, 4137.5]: 0.02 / 29.1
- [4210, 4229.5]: 0.54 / 29.3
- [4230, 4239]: 0.12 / 29.9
